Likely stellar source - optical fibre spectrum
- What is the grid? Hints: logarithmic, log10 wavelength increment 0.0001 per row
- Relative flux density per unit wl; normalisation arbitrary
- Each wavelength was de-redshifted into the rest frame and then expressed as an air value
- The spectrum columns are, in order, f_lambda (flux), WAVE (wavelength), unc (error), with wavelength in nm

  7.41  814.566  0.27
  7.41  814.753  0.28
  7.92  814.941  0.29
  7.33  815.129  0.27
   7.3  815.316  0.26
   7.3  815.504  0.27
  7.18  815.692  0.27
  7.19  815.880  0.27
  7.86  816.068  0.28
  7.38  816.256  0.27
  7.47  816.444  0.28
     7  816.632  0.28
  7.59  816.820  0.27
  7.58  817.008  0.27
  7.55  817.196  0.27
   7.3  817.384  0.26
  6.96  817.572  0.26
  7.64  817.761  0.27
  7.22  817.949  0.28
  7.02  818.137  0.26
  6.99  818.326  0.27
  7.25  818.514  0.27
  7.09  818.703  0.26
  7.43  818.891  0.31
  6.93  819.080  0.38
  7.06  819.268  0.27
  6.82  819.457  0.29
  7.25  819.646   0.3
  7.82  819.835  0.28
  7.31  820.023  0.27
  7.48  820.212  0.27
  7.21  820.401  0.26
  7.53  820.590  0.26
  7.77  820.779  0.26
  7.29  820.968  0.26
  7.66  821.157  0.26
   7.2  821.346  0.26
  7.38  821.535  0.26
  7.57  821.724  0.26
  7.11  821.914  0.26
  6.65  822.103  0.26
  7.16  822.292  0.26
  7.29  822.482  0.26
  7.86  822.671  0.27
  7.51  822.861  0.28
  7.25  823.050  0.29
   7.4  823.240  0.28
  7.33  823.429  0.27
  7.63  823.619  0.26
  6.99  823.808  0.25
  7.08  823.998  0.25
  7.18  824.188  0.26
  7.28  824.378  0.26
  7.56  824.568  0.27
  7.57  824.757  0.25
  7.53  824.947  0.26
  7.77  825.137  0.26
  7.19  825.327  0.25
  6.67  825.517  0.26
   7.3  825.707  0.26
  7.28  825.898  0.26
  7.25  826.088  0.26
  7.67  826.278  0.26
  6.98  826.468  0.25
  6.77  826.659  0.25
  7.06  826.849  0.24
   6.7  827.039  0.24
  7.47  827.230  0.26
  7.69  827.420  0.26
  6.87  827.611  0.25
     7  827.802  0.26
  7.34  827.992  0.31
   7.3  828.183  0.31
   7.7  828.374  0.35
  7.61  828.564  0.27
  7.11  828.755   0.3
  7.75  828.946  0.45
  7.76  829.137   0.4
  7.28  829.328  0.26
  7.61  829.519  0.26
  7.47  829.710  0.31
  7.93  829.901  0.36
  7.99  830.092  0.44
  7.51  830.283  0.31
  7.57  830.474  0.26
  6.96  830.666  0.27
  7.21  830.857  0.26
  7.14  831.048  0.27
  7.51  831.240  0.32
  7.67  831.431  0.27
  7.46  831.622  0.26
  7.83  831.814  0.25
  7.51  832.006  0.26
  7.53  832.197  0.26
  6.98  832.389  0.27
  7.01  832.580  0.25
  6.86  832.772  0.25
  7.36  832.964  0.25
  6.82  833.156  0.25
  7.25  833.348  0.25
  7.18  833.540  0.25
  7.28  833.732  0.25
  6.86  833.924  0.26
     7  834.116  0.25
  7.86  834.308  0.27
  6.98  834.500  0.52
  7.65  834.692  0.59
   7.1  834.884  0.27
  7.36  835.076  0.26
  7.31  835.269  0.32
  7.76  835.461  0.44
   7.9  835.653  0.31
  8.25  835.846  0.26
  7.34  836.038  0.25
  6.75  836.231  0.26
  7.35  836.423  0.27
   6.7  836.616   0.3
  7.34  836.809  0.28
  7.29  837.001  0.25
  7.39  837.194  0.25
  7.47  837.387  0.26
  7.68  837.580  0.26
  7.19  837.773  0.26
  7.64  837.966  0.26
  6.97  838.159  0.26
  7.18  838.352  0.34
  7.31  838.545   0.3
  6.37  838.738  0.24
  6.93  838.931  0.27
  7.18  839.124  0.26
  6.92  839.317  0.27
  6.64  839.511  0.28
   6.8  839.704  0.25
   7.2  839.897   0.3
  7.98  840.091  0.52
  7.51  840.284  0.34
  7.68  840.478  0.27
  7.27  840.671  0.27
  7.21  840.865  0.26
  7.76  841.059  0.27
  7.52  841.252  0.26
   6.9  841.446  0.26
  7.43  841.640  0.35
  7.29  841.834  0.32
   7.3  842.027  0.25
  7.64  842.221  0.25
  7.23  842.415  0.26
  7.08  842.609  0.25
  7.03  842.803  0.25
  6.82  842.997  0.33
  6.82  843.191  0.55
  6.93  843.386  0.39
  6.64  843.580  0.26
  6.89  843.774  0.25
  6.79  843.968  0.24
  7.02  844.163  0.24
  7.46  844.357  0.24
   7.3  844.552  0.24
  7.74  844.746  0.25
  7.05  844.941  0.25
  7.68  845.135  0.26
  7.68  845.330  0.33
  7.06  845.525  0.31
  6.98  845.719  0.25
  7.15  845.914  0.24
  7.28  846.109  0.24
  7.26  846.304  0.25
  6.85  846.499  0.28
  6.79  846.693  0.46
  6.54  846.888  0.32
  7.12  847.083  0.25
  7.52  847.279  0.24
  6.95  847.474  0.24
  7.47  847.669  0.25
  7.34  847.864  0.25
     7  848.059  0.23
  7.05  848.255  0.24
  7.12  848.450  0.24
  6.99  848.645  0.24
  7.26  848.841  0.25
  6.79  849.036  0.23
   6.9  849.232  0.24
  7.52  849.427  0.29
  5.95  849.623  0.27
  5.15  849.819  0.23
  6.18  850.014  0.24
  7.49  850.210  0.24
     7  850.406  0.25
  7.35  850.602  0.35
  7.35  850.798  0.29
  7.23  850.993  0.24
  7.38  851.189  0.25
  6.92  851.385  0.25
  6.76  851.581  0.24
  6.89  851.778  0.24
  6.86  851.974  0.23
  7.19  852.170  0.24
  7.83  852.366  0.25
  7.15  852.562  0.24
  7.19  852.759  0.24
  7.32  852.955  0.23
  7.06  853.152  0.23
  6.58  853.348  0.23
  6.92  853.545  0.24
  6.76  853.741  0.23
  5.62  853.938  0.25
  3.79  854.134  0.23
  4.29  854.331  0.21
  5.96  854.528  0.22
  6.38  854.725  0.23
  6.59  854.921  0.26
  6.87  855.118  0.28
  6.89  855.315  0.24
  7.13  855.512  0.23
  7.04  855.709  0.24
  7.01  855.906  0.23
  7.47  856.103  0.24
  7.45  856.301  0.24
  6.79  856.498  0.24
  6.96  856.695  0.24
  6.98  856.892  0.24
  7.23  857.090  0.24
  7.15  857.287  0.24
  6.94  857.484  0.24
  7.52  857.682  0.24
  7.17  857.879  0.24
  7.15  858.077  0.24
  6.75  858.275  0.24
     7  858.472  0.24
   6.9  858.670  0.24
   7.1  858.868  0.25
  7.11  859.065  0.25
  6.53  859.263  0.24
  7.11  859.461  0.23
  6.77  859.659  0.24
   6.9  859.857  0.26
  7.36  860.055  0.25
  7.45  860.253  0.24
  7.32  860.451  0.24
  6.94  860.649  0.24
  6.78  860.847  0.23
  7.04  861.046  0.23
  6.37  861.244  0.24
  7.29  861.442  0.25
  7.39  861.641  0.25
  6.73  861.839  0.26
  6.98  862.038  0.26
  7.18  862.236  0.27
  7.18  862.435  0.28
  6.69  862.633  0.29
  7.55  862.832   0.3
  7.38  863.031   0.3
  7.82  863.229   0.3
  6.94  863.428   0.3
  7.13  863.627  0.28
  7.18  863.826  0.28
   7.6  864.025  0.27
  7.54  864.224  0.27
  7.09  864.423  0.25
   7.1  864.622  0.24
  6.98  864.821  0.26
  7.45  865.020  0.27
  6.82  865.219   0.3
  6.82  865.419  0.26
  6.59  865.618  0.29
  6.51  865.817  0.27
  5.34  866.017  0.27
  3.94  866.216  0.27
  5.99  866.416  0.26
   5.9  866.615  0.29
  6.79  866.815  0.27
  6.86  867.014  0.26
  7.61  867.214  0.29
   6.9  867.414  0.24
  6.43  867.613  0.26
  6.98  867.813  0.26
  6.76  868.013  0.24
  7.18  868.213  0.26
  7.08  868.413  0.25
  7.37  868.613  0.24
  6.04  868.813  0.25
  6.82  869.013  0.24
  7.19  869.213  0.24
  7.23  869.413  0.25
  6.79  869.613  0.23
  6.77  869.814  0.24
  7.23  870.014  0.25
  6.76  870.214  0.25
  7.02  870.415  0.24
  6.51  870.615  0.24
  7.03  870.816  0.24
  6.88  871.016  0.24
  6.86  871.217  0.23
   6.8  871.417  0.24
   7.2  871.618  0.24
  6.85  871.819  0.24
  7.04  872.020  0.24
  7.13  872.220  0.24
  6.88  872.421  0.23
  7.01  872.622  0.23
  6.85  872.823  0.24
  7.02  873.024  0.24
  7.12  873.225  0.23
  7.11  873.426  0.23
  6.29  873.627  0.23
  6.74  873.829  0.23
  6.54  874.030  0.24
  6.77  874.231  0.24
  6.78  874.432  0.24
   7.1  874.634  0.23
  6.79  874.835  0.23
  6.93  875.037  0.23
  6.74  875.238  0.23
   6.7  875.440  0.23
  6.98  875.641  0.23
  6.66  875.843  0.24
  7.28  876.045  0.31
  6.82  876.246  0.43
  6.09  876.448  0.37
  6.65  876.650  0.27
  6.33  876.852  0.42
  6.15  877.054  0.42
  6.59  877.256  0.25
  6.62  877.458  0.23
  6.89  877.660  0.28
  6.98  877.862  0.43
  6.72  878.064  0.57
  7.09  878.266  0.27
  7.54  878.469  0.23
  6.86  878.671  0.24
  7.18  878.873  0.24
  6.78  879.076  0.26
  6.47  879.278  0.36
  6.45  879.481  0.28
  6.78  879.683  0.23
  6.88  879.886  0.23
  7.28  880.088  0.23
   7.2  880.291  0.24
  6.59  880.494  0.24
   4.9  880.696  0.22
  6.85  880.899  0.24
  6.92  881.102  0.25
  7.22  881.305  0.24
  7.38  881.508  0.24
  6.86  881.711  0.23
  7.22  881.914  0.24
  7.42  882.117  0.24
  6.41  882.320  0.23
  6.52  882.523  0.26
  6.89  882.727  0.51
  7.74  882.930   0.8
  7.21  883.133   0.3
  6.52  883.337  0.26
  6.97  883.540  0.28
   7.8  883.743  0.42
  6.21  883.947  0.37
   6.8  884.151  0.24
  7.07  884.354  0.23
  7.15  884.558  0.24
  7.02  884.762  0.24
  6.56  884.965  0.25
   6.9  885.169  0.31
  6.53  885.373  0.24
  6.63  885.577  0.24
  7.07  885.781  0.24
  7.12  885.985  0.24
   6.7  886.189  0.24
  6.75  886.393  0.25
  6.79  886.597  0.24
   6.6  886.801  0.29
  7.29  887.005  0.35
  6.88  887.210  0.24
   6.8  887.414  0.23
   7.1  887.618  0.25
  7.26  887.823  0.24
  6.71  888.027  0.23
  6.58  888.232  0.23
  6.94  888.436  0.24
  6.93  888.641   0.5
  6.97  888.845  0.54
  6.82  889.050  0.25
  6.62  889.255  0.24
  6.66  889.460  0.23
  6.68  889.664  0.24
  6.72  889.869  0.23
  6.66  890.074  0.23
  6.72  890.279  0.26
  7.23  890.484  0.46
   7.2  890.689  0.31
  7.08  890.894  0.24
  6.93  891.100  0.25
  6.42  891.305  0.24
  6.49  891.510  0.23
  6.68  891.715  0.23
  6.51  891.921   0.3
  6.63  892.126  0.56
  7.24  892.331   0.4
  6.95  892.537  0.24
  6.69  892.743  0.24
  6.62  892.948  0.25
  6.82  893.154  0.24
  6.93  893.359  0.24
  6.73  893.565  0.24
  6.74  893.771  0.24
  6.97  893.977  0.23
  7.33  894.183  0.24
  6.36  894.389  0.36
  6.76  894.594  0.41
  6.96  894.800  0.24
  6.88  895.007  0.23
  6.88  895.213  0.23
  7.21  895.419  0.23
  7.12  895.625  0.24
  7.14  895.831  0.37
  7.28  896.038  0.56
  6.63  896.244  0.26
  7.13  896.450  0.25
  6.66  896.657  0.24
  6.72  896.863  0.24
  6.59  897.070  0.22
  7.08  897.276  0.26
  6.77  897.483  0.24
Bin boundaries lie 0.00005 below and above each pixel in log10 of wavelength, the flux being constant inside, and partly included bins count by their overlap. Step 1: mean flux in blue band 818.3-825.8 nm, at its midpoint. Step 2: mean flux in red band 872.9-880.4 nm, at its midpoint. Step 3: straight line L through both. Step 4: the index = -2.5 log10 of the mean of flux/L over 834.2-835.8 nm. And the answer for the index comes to -0.05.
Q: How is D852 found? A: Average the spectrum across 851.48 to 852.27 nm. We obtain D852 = 6.93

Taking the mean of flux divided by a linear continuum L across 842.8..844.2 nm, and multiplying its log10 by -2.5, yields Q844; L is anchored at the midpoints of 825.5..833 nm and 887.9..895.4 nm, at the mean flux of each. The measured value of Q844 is 0.06 mag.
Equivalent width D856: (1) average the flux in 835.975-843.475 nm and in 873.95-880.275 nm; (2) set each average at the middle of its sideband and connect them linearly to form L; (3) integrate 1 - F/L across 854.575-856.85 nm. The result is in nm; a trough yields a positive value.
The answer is 0.03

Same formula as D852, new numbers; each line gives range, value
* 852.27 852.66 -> 7.49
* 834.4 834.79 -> 7.33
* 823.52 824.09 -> 7.23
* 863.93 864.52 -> 7.41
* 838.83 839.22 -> 7.05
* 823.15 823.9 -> 7.35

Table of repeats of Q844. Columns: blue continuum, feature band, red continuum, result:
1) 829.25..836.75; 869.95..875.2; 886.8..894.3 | 0.018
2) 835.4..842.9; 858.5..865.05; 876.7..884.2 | -0.011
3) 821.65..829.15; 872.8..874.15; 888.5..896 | 0.026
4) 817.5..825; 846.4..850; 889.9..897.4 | 0.039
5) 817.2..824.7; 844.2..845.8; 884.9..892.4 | -0.035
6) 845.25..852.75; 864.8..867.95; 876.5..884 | 0.071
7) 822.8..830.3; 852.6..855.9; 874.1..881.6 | 0.099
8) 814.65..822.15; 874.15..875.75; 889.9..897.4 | 0.020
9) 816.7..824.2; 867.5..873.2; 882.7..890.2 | 0.010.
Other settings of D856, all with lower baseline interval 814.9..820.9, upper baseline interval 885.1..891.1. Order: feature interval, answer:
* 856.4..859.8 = 0.03 nm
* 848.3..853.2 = 0.08 nm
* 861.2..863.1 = -0.02 nm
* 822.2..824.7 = -0.02 nm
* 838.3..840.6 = 0.01 nm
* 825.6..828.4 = 0.02 nm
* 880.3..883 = 0.02 nm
